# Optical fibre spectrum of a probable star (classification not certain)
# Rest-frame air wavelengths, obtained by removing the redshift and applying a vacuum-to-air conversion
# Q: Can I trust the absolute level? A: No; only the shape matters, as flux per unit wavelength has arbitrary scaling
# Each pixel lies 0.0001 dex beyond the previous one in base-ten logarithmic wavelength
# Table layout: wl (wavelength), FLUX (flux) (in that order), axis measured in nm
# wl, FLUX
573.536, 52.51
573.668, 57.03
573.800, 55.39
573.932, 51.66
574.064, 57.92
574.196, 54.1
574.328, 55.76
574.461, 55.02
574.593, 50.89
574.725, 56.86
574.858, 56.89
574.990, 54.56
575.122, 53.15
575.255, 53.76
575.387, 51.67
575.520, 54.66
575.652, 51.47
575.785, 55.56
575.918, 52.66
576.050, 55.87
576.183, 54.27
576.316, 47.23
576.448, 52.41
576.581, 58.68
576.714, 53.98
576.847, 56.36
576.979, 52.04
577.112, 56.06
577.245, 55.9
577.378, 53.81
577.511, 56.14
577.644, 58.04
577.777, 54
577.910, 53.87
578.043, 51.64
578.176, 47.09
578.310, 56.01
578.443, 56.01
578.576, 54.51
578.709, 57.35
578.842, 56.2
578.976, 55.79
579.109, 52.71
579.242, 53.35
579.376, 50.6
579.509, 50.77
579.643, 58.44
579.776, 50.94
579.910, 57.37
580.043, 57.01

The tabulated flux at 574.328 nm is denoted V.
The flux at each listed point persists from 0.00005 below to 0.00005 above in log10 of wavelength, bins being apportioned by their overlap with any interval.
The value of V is 55.76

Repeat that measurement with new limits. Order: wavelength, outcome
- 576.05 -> 55.87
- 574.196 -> 54.1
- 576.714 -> 53.98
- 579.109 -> 52.71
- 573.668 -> 57.03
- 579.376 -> 50.6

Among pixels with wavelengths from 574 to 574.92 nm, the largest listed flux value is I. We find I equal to 57.92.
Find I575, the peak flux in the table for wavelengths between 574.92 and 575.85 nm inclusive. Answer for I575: 55.56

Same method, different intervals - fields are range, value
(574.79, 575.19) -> 56.89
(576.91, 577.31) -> 56.06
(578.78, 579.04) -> 56.2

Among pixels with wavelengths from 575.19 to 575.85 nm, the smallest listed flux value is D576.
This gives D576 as 51.47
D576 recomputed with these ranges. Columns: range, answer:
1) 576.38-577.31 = 52.04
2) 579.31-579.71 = 50.6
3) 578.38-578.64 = 54.51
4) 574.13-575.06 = 50.89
